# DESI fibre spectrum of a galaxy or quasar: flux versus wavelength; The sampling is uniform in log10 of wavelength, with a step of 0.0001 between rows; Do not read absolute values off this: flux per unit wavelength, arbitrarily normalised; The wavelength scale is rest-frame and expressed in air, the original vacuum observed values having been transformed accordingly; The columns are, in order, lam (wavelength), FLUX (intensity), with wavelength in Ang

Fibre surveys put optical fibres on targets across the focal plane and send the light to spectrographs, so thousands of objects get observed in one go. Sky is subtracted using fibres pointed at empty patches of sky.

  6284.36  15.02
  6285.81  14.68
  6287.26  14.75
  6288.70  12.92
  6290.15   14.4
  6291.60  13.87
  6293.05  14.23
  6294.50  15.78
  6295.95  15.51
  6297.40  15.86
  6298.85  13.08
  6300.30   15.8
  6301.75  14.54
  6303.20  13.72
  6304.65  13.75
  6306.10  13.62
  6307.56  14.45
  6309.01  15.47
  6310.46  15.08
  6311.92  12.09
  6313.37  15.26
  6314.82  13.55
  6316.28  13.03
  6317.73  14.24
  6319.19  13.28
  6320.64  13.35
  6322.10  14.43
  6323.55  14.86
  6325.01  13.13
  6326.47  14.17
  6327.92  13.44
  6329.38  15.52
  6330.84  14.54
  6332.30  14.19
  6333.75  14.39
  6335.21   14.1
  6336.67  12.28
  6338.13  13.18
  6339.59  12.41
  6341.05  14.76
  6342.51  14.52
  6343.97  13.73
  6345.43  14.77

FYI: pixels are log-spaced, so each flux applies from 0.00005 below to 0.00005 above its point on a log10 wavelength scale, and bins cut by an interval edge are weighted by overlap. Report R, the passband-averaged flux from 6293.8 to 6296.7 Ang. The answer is 15.6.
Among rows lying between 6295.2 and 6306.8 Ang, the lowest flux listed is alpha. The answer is 13.08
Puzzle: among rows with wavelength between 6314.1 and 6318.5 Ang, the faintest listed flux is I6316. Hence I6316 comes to 13.03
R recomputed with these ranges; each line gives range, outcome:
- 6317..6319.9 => 13.8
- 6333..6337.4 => 13.6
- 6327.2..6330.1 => 14.5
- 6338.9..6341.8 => 13.6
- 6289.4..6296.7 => 14.7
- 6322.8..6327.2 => 14.1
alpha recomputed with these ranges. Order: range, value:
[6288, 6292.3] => 12.92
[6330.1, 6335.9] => 14.1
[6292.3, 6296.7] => 14.23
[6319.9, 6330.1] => 13.13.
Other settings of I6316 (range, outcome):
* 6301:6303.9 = 13.72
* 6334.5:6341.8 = 12.28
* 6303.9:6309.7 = 13.62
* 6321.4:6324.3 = 14.43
